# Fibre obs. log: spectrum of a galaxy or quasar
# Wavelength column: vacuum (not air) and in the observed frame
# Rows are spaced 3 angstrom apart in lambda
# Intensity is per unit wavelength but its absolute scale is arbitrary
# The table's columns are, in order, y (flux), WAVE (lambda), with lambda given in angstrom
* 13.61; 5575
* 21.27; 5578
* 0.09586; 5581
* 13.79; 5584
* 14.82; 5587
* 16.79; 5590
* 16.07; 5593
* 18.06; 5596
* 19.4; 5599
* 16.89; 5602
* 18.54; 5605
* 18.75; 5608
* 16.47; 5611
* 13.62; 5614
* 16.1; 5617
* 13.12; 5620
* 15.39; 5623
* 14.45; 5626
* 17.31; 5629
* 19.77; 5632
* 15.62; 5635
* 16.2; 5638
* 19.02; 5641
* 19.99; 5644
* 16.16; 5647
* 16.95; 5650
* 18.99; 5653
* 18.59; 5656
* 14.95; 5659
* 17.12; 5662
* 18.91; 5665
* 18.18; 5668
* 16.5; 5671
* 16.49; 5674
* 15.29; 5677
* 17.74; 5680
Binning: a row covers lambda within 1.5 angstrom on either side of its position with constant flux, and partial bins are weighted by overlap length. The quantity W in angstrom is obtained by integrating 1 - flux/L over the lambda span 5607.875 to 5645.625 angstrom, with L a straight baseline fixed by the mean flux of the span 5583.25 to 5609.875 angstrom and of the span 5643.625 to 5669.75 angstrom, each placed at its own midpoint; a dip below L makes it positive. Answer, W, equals 1.9 angstrom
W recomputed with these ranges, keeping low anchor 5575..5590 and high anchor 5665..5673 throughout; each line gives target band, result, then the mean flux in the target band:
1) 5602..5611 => -2.33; 18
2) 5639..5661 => -1.58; 17.8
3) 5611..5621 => 0.08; 14.7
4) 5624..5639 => -0.99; 16.6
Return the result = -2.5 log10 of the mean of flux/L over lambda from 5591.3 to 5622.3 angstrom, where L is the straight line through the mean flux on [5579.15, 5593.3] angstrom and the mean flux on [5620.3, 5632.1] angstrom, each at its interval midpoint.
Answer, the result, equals -0.18 mag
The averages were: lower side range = 12.2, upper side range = 16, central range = 16.7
